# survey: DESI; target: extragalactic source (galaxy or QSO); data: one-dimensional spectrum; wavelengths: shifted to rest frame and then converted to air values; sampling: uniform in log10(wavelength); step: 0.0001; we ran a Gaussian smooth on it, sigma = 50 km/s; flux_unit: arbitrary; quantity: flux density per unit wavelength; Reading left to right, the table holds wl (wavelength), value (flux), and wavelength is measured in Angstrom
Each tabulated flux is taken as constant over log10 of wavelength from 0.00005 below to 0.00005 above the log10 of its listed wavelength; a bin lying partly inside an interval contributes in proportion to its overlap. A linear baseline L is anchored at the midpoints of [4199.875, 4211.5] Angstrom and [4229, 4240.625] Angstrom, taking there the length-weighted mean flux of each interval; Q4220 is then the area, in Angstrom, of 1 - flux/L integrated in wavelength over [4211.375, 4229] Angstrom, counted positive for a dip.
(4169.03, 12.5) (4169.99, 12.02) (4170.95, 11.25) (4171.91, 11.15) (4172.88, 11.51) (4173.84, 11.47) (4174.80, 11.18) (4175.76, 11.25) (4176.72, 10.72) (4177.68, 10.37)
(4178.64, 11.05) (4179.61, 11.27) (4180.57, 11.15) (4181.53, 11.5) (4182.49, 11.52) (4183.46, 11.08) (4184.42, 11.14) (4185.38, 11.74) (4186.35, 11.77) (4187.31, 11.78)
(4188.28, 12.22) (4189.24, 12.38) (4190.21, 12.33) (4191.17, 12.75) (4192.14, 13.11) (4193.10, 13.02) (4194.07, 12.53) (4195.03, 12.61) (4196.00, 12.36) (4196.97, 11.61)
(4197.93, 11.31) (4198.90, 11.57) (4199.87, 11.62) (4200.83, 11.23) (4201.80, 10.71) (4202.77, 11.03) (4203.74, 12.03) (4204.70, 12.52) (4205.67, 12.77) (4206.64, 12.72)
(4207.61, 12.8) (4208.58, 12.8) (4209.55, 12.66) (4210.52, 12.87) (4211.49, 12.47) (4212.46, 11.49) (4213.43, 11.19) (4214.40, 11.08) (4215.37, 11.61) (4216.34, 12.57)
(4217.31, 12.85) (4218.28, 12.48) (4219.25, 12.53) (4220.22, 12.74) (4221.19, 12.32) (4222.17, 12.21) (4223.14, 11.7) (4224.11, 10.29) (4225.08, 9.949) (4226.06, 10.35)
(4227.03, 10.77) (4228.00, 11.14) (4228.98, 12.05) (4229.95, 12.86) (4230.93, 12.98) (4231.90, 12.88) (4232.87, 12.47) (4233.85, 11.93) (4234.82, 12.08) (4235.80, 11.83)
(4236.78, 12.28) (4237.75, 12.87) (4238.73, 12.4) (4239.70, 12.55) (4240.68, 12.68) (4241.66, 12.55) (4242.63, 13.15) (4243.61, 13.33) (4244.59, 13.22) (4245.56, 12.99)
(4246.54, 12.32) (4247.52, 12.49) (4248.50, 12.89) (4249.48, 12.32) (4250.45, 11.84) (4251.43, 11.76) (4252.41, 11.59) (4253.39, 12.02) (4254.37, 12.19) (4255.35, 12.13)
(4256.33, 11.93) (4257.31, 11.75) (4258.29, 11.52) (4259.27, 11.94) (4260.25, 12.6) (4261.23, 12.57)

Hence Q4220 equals 1.0 Angstrom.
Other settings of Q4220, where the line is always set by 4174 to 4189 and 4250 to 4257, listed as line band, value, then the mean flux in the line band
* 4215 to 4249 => -1.44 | 12.2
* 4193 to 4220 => -1.32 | 12.1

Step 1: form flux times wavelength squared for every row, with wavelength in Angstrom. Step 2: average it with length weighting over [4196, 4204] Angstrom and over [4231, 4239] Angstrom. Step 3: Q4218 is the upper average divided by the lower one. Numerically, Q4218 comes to 1.1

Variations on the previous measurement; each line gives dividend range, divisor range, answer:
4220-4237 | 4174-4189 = 1.06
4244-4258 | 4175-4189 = 1.12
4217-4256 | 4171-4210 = 1.06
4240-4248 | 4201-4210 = 1.07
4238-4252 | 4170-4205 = 1.11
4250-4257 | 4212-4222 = 1.00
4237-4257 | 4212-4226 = 1.07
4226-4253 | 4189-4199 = 1.02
